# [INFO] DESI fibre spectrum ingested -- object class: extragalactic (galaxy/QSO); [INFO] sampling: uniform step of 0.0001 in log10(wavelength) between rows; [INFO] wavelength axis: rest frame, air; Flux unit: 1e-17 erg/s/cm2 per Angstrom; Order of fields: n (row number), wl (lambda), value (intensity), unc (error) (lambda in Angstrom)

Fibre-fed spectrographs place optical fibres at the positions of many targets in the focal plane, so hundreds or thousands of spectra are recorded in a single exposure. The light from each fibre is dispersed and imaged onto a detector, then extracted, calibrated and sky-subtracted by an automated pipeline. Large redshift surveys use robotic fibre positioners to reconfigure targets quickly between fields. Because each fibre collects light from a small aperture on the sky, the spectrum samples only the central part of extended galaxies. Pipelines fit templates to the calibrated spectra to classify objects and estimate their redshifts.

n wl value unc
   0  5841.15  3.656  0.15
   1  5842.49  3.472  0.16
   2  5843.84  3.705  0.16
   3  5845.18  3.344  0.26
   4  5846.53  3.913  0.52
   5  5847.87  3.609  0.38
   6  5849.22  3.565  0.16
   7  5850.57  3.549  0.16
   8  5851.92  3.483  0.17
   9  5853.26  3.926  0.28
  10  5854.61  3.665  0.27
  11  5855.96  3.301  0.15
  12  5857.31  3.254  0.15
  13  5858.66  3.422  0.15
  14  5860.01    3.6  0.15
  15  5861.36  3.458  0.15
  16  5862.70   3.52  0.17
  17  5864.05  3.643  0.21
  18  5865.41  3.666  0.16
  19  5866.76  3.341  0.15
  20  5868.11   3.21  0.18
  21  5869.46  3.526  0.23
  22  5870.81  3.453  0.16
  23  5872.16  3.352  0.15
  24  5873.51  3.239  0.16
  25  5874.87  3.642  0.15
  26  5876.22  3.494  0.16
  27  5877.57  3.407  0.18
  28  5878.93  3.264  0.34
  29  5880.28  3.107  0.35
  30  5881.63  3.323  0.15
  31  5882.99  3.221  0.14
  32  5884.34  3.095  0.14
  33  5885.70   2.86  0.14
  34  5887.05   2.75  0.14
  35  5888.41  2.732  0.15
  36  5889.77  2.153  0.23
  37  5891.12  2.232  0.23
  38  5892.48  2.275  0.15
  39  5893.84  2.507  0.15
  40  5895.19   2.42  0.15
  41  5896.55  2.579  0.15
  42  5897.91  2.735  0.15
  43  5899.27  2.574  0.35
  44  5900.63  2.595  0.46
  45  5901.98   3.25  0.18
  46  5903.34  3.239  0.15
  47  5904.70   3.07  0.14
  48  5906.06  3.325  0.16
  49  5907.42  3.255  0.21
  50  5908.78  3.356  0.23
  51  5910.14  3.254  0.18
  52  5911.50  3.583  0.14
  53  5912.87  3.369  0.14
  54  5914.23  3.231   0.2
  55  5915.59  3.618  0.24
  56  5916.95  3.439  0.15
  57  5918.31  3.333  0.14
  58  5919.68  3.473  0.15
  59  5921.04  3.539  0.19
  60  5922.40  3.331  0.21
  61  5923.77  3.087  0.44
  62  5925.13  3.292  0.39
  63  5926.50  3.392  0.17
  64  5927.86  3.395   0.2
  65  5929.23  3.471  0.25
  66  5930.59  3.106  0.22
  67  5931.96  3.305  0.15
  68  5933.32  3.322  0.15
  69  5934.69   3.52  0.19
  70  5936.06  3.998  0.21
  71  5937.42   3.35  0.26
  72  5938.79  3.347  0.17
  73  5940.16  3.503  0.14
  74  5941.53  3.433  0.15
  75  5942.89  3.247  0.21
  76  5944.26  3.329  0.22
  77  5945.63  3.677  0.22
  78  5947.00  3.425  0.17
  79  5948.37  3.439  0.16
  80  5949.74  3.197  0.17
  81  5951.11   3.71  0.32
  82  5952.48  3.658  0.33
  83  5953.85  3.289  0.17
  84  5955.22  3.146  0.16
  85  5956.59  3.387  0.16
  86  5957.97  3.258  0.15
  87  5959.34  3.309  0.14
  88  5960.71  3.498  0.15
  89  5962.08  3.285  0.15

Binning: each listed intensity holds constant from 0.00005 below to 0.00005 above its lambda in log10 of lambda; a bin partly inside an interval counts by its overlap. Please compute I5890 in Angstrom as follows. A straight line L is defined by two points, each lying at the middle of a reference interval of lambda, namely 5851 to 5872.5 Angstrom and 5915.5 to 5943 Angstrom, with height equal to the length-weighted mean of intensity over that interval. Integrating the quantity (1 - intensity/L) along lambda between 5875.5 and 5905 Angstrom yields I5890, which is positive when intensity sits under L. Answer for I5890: 5.1 Angstrom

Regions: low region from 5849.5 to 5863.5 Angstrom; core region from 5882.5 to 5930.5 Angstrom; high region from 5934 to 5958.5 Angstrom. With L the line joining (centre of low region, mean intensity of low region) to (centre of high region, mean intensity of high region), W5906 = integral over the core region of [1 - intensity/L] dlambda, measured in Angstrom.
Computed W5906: 5.7 Angstrom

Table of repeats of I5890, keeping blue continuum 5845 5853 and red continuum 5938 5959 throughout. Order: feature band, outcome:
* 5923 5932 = 0.4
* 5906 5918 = 0.3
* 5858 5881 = 0.9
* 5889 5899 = 3.1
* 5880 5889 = 1.3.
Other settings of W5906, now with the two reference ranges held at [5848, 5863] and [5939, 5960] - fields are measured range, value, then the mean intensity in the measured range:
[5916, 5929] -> 0.2 Angstrom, 3.37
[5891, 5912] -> 3.4 Angstrom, 2.9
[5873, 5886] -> 0.8 Angstrom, 3.28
